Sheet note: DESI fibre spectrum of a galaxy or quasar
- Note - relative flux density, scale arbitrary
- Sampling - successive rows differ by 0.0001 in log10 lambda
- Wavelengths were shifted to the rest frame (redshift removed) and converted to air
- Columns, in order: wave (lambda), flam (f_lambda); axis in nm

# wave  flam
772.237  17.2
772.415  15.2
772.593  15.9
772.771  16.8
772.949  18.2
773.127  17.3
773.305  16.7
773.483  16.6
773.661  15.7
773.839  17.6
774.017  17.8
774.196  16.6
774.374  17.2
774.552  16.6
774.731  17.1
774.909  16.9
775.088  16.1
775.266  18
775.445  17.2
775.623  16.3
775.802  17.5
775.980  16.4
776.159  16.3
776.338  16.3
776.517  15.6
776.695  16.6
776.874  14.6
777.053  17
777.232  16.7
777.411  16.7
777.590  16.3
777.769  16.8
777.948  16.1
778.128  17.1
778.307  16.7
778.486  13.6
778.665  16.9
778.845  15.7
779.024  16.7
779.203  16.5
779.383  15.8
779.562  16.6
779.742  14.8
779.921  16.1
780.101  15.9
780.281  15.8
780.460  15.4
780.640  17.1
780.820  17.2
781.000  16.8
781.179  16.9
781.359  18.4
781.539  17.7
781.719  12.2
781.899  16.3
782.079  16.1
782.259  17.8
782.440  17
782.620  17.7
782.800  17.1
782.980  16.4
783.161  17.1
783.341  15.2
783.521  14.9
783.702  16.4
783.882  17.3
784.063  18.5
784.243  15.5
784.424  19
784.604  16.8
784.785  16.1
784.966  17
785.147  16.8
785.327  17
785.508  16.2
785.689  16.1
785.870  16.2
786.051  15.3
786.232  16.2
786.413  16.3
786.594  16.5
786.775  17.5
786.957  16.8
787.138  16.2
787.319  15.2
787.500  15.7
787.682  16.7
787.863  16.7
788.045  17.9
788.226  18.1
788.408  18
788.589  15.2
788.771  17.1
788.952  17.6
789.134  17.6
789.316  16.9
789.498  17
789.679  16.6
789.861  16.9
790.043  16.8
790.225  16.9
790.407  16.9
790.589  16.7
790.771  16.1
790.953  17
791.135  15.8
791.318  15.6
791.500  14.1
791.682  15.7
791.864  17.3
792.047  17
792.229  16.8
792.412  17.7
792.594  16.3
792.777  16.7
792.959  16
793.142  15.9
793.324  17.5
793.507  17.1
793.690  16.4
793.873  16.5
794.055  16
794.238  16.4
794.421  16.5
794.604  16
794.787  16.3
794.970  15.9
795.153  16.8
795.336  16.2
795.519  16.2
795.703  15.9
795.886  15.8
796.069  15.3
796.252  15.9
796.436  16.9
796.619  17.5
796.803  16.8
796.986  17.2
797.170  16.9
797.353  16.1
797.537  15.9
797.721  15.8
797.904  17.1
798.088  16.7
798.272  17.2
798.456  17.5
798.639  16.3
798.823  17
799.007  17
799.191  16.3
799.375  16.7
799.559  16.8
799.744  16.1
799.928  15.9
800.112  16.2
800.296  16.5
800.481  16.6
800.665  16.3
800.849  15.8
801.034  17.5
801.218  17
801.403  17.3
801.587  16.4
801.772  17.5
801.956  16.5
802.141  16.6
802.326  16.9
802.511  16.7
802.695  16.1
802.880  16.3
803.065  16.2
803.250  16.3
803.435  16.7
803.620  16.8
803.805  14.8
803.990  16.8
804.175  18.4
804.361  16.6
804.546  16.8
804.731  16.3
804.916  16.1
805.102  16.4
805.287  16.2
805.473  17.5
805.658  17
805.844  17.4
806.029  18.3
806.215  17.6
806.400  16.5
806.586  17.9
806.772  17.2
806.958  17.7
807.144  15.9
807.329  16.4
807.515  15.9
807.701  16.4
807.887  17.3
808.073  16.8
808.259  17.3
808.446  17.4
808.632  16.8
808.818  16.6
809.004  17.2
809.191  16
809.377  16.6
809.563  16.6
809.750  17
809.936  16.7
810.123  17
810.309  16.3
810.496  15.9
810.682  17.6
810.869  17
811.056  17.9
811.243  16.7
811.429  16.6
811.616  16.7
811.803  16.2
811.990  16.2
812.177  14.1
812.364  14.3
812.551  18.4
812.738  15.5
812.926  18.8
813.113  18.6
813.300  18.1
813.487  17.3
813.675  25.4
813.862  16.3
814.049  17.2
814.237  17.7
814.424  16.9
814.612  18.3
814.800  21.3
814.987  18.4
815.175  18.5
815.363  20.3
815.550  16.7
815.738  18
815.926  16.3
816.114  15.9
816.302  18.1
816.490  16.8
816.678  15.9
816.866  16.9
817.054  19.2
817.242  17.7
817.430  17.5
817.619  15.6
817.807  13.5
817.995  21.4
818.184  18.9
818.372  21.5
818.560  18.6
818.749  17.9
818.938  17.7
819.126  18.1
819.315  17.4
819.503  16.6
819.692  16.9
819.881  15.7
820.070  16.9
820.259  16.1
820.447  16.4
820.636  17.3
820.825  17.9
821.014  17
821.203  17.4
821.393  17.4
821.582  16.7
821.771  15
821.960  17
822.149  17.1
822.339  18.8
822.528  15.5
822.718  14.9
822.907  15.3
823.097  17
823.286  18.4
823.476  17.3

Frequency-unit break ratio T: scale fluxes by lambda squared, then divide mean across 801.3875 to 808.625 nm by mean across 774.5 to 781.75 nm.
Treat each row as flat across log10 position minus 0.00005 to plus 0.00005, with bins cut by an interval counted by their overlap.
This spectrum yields 1.1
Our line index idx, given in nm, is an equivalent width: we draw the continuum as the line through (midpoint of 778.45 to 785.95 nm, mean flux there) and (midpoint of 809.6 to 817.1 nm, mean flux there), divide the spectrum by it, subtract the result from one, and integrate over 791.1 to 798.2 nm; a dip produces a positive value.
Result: 0.20 nm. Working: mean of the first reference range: 16.5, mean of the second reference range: 17.4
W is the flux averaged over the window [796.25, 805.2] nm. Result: 16.6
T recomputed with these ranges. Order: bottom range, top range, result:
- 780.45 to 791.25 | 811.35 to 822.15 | 1.13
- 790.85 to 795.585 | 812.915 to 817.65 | 1.16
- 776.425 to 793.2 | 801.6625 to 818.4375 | 1.11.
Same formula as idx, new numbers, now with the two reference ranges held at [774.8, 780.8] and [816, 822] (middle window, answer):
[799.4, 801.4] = 0.04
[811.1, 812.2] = 0.05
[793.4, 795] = 0.03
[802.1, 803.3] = 0.03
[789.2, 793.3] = 0.03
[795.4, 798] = 0.06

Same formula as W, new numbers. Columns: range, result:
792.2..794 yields 16.7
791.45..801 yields 16.5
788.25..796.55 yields 16.5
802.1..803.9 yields 16.3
